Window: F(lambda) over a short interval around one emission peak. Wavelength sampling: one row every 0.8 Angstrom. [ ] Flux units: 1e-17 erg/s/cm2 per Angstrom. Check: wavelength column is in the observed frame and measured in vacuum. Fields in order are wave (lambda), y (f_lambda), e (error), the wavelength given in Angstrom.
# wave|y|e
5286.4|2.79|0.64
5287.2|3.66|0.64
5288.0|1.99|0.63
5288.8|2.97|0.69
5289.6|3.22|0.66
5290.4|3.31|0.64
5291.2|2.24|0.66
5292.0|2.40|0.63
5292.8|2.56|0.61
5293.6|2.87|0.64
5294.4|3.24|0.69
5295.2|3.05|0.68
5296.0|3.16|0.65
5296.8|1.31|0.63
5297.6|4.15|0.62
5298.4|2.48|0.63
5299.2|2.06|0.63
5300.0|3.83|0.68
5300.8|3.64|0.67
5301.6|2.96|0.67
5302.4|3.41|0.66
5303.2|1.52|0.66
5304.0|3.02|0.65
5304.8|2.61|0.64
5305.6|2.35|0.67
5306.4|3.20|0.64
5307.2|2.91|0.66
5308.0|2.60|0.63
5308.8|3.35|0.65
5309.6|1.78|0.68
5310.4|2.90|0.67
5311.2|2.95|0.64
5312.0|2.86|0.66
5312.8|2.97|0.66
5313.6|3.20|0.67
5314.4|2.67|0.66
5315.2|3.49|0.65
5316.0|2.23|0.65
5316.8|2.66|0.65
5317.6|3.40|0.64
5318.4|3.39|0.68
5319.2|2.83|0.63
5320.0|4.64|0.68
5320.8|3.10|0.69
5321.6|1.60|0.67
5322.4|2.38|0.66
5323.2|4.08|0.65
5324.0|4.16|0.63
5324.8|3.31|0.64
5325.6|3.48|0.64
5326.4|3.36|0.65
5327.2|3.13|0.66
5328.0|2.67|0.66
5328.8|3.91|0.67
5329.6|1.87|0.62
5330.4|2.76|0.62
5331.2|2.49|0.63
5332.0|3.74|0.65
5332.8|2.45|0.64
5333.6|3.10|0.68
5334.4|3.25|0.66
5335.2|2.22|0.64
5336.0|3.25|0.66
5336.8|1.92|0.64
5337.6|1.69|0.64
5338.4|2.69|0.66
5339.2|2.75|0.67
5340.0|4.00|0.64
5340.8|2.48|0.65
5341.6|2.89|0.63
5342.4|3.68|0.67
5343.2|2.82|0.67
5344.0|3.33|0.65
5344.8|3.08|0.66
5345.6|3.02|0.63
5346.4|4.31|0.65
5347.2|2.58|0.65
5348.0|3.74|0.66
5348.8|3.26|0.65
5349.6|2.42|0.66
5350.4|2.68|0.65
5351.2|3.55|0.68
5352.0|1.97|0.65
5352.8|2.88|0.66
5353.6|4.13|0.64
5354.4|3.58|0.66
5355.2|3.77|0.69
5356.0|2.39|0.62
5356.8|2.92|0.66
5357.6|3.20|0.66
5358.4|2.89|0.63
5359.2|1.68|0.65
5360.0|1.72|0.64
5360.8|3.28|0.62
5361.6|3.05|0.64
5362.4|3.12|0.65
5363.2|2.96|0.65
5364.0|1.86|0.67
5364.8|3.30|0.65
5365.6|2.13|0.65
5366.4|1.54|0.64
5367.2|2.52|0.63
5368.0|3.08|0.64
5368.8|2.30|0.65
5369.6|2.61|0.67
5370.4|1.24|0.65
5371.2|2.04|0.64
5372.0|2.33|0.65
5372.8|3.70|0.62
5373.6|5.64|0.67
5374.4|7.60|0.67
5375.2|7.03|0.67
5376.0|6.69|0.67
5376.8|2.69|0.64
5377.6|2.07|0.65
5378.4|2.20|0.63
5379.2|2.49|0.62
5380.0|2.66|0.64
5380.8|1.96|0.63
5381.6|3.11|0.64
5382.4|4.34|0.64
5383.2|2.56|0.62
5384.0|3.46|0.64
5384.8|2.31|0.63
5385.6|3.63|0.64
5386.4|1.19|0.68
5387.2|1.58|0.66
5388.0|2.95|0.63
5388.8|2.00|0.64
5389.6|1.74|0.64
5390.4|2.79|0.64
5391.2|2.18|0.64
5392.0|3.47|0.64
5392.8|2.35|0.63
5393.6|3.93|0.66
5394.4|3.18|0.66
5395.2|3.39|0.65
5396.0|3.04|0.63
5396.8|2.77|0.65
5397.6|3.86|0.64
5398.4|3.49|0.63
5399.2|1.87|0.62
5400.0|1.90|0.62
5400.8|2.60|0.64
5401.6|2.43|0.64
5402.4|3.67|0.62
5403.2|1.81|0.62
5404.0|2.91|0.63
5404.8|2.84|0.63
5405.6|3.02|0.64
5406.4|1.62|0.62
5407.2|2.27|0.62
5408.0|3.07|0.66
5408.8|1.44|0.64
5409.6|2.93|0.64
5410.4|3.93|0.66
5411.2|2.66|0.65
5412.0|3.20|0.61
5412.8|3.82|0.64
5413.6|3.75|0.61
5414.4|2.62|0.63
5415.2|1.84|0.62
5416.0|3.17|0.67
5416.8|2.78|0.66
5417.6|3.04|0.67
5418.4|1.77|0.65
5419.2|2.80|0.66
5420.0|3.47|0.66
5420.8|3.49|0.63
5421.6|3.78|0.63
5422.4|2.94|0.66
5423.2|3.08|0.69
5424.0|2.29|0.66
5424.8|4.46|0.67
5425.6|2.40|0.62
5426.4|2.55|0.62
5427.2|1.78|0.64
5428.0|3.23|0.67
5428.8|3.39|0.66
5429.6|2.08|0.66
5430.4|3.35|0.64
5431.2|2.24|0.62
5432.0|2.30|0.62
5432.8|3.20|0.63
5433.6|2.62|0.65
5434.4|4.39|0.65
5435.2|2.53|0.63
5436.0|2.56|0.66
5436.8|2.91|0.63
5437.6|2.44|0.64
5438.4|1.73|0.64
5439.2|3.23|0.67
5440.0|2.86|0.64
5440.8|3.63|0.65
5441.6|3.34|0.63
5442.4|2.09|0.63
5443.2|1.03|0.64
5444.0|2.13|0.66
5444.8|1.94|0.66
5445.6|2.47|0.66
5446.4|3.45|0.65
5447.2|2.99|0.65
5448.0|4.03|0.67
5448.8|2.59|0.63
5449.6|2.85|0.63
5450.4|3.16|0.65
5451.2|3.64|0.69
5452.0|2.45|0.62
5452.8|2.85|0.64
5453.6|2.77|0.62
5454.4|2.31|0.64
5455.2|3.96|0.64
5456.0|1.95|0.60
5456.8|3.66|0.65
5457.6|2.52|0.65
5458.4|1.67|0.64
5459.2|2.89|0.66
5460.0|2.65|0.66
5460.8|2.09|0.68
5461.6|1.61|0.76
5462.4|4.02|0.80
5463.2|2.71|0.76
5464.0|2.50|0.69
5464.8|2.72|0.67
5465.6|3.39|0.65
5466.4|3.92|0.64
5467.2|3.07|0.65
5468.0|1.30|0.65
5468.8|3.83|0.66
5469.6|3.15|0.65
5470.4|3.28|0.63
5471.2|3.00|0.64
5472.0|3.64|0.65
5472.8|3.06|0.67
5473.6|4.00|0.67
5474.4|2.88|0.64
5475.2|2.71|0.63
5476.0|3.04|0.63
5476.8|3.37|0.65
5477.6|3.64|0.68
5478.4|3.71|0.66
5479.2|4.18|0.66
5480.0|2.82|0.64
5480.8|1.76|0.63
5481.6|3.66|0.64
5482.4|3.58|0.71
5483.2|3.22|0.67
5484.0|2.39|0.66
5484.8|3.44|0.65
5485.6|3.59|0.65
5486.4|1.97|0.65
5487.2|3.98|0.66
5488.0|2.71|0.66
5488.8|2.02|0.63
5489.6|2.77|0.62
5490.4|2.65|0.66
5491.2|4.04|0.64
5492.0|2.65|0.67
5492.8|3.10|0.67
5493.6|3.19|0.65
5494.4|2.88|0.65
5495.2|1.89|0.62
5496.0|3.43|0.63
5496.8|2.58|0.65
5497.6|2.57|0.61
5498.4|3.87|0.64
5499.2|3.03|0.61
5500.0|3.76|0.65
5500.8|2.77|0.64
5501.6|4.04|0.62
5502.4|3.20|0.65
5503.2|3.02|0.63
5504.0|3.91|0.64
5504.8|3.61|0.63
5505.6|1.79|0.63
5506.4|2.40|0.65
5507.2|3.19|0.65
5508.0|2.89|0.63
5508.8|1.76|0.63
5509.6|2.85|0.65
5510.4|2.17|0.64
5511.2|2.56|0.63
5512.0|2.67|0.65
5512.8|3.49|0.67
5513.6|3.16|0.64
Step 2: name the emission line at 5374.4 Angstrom H-beta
